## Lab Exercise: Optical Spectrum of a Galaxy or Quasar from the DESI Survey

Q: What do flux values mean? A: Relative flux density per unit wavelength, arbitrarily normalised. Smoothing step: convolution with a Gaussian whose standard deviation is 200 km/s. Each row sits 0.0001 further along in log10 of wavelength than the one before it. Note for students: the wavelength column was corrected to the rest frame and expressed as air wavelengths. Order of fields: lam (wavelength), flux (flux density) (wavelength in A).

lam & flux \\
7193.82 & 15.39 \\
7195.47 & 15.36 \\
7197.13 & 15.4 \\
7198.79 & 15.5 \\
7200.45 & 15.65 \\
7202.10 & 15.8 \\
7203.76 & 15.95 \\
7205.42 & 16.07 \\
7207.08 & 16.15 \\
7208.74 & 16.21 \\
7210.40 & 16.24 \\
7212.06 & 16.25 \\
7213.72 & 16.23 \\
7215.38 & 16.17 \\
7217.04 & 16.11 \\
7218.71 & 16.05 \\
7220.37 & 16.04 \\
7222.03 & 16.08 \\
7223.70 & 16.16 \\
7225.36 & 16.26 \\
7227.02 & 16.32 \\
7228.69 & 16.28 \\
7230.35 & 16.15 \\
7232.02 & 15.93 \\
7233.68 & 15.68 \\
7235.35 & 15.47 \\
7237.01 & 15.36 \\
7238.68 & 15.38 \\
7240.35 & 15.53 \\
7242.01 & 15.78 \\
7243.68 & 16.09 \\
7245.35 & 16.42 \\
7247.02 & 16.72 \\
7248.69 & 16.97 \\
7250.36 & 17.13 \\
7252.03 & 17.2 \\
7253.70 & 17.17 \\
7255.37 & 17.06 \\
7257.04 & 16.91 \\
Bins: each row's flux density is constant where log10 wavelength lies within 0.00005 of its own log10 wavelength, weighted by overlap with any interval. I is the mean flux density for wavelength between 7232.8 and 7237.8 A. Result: 15.5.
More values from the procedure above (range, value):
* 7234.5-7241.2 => 15.4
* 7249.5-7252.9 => 17.2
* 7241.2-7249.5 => 16.4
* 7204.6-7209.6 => 16.1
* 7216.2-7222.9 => 16.1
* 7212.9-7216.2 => 16.2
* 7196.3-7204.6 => 15.7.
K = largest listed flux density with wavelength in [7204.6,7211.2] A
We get 16.24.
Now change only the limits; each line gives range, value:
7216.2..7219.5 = 16.11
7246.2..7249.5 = 16.97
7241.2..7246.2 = 16.42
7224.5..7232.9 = 16.32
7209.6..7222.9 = 16.25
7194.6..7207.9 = 16.15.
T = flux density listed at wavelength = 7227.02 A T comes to 16.32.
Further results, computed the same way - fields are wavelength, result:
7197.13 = 15.4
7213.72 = 16.23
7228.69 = 16.28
